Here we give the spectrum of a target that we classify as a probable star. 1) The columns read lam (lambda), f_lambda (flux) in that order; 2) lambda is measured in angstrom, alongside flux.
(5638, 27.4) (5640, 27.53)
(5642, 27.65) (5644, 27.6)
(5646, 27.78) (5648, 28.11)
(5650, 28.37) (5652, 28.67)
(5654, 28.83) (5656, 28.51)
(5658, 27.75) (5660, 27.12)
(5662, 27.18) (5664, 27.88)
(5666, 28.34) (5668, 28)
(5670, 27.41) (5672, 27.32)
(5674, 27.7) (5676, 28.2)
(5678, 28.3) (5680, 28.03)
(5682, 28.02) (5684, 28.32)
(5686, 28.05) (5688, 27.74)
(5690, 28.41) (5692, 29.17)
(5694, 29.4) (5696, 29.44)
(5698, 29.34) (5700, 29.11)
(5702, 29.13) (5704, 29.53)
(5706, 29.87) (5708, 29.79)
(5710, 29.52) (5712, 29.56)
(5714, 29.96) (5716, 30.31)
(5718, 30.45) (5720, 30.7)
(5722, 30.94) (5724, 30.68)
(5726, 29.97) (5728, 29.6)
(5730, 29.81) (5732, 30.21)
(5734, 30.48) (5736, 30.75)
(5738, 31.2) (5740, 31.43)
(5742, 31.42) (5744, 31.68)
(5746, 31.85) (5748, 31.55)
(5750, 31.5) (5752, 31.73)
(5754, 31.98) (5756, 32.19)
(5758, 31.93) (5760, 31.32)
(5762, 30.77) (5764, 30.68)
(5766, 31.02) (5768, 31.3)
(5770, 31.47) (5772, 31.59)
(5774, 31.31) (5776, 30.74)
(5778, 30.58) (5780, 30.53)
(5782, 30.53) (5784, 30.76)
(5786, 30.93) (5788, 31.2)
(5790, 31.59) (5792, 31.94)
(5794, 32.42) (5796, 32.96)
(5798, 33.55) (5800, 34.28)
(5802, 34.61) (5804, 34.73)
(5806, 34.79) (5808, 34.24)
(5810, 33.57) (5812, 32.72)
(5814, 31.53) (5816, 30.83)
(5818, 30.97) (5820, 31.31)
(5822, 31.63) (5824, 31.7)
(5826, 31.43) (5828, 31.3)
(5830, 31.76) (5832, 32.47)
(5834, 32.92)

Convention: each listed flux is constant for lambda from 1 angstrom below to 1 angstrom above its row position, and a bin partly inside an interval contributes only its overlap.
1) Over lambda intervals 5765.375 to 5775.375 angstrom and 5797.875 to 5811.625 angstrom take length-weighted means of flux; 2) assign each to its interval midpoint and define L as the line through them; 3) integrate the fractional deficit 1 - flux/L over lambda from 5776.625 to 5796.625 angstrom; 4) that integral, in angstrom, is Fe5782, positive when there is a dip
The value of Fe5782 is 0.9 angstrom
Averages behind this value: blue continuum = 31.3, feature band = 31.3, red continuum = 34.2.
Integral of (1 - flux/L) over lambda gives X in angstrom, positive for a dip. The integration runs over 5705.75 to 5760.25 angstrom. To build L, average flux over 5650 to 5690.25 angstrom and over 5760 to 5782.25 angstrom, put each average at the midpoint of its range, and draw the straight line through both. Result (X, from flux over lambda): -1.73 angstrom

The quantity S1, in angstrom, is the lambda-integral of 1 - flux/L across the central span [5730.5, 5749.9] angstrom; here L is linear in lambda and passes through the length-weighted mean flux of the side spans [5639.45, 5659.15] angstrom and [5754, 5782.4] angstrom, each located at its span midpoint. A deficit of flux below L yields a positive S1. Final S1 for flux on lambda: -0.45 angstrom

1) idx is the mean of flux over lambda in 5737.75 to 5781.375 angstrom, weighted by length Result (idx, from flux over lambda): 31.3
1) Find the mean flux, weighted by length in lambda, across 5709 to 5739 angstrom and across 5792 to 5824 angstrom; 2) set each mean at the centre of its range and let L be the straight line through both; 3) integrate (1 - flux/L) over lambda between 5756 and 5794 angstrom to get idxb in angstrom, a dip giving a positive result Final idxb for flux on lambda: 0.8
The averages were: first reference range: 30.3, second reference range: 32.9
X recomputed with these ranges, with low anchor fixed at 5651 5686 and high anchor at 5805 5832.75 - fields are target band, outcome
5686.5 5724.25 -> -0.76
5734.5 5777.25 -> -1.38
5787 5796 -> -0.15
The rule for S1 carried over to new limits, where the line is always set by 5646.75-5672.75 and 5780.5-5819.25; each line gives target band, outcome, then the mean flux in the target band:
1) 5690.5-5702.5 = -0.03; 29.2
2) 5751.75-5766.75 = -0.13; 31.4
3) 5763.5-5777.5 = 0.17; 31.2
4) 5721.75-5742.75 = -0.18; 30.6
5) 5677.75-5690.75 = 0.29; 28.1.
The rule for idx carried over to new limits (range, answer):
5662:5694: 28.1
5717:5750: 30.8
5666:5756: 29.7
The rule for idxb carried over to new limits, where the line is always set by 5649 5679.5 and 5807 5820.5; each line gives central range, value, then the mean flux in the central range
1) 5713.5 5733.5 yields -0.42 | 30.3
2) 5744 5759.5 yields -0.69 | 31.8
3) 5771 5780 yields 0.04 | 31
